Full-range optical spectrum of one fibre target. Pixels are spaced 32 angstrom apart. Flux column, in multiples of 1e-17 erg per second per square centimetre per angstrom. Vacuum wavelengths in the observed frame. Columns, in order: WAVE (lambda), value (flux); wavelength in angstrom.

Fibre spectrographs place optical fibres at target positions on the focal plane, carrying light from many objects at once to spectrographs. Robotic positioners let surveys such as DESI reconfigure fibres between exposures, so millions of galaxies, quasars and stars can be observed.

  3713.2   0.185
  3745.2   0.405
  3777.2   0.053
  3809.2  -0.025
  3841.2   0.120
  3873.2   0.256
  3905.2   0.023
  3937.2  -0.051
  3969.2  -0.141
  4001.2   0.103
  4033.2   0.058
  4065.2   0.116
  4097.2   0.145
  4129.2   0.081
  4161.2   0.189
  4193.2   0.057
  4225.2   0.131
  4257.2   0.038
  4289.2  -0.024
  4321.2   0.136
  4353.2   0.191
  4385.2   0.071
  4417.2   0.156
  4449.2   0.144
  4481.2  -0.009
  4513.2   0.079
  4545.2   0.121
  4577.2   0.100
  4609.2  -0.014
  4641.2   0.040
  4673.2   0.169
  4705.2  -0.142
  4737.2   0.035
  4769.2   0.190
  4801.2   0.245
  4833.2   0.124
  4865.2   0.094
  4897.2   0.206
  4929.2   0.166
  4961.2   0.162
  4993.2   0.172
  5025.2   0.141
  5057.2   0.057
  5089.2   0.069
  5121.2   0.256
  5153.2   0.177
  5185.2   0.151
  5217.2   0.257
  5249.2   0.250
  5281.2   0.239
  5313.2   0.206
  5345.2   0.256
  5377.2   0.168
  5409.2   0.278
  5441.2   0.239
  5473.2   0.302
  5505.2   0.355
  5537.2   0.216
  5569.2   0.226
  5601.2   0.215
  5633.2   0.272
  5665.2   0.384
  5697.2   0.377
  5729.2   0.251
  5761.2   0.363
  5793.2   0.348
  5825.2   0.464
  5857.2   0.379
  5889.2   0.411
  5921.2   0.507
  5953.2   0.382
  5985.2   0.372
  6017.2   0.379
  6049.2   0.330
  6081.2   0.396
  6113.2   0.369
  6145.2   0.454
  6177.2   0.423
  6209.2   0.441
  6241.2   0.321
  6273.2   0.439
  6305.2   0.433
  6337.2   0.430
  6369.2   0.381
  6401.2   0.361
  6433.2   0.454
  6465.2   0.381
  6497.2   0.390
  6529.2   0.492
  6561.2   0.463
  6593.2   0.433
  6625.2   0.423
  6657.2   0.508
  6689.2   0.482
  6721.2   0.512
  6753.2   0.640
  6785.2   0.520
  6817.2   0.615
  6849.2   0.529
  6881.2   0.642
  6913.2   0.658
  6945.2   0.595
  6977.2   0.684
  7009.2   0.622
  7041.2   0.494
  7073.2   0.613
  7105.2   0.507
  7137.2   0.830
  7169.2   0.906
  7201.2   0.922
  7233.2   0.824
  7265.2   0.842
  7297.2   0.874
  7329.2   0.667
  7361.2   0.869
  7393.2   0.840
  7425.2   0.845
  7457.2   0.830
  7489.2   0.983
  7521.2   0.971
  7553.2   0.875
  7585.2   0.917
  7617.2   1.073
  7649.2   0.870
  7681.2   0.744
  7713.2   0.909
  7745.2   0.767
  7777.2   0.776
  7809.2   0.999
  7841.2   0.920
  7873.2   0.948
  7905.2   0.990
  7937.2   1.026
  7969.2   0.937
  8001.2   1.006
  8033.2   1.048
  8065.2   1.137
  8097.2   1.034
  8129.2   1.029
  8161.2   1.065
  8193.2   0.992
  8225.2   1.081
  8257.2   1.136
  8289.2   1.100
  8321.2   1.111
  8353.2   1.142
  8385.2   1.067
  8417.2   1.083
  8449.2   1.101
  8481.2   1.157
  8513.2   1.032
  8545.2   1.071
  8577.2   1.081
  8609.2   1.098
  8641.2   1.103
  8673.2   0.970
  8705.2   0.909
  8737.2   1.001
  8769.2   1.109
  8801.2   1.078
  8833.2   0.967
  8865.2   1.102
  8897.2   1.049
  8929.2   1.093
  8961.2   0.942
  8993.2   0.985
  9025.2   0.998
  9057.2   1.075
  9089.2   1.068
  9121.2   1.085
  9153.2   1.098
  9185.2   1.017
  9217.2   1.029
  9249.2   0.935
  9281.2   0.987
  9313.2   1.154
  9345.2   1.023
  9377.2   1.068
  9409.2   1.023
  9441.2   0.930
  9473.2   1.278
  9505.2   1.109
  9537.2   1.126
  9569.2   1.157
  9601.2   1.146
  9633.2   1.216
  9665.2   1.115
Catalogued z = 0.79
